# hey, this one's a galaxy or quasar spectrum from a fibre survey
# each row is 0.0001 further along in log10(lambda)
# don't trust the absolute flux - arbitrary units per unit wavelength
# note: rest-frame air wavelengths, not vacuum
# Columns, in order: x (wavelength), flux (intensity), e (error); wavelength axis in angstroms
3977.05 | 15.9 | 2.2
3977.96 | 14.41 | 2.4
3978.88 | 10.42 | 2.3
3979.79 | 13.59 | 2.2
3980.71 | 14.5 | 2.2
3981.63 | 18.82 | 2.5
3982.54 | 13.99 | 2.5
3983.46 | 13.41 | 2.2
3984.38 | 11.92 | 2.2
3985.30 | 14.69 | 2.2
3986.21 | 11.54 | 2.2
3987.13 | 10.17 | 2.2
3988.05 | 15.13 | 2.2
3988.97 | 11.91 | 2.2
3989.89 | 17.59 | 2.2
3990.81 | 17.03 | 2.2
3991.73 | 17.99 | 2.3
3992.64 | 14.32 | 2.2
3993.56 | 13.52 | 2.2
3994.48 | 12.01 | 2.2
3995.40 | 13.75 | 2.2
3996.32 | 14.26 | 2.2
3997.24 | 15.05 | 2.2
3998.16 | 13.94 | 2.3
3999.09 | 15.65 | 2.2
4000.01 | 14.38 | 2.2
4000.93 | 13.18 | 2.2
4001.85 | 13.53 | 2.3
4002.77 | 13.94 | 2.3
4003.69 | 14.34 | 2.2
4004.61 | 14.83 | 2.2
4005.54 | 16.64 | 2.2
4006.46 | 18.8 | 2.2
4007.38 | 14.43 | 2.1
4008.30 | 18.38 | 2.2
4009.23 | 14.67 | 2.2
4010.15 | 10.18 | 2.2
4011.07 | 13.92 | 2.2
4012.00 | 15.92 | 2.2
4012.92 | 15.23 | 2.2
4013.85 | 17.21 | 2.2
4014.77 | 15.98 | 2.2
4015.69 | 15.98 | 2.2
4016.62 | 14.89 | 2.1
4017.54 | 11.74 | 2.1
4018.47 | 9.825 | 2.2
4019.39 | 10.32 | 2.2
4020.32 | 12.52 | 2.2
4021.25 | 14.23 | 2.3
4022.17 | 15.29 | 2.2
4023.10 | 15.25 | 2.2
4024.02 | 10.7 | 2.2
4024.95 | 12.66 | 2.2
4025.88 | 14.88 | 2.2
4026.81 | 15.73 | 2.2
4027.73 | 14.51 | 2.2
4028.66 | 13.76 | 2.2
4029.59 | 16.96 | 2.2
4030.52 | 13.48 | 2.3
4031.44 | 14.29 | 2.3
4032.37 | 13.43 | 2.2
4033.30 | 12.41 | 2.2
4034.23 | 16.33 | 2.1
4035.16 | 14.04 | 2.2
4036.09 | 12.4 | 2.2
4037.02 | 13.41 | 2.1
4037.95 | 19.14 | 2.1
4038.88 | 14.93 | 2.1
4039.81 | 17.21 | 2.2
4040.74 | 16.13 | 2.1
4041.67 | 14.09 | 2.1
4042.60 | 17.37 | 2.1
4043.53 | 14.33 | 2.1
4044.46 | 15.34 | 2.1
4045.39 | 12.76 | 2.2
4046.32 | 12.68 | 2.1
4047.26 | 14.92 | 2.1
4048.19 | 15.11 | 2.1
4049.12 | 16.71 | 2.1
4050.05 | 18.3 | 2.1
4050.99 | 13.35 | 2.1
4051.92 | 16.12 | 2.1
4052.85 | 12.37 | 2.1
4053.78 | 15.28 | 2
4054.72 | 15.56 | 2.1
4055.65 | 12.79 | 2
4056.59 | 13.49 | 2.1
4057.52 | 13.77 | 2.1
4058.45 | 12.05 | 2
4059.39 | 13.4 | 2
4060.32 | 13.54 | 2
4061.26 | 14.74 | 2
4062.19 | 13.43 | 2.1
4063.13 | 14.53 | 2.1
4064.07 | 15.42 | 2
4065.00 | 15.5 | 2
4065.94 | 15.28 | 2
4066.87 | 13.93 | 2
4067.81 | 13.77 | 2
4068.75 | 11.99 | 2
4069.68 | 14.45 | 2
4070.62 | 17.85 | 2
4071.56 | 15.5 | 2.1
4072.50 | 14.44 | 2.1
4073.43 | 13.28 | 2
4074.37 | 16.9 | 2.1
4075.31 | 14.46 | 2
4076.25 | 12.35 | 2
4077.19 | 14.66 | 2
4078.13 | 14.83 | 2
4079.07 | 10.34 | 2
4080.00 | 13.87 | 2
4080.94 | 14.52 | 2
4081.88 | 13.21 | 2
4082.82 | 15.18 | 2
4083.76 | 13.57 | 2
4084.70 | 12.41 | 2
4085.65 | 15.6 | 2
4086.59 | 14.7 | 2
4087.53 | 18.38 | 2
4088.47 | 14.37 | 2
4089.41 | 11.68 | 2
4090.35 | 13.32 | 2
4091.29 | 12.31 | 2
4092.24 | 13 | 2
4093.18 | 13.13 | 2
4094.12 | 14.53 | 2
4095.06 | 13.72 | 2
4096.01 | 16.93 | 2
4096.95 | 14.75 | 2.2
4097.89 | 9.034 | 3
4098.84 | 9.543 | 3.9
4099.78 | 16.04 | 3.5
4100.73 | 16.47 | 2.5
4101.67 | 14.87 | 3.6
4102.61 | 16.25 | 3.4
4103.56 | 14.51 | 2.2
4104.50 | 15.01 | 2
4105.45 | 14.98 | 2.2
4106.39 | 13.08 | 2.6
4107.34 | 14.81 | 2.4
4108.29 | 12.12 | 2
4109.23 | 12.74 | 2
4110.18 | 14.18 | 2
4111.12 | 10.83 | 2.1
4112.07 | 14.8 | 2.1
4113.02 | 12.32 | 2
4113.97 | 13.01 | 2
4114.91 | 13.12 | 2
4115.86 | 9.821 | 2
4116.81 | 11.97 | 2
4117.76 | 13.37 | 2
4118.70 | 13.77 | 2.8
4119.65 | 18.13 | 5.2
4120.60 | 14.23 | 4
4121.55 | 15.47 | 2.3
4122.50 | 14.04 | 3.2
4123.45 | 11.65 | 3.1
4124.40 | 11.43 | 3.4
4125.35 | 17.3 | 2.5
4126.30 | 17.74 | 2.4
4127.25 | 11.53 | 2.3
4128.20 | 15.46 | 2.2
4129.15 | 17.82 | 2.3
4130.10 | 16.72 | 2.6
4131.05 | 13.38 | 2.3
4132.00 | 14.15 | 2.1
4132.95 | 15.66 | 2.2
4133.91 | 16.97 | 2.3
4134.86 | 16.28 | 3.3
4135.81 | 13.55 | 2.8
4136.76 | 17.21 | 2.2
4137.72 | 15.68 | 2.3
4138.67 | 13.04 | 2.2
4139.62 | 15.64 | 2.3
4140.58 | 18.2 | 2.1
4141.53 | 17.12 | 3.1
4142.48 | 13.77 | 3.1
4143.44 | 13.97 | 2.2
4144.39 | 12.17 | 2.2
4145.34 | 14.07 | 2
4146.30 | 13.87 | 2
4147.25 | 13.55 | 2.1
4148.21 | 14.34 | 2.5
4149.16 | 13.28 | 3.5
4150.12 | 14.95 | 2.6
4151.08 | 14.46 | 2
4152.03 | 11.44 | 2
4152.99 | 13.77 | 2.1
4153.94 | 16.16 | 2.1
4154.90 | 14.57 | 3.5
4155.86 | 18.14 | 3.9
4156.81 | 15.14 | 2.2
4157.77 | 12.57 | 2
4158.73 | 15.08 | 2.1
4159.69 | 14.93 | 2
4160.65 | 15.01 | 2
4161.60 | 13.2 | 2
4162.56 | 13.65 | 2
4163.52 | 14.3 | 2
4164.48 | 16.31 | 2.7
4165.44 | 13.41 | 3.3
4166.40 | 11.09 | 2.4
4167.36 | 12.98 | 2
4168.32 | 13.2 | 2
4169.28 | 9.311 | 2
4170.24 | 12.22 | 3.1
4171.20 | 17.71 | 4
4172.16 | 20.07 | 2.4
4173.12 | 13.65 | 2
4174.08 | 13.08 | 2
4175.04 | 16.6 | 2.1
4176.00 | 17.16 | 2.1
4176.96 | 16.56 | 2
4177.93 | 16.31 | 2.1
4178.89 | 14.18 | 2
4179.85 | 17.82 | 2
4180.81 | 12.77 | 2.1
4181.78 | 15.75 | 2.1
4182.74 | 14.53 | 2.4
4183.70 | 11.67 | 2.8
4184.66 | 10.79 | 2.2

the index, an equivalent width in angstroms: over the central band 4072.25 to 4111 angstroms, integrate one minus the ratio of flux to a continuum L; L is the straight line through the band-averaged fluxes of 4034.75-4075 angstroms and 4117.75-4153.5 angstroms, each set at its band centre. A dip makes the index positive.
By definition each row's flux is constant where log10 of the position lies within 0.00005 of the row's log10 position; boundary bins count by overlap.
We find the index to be 1.9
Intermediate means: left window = 14.7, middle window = 14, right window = 14.7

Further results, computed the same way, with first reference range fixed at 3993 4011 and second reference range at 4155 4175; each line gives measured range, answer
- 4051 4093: 0.83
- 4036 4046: -0.57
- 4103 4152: 0.11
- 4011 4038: 0.59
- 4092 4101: 0.45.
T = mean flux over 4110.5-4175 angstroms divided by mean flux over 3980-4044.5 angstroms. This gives 0.99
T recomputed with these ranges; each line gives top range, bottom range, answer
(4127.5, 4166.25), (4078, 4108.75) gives 1.06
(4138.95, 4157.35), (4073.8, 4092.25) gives 1.05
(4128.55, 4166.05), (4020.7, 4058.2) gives 1.01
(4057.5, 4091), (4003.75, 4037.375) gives 0.99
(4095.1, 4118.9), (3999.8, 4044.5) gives 0.93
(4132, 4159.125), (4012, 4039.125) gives 1.04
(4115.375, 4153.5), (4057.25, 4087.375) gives 1.02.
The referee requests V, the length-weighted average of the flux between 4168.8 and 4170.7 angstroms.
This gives 10.8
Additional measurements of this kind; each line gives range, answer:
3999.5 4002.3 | 13.7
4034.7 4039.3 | 14.8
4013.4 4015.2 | 16.6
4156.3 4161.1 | 14.6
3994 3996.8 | 13.4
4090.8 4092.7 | 12.6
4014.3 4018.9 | 13.7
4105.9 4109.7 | 13.2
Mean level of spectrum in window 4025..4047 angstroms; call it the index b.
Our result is 14.7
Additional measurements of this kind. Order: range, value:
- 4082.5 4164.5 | 14.3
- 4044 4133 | 14.2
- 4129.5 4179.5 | 14.7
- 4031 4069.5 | 14.5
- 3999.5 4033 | 14.3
